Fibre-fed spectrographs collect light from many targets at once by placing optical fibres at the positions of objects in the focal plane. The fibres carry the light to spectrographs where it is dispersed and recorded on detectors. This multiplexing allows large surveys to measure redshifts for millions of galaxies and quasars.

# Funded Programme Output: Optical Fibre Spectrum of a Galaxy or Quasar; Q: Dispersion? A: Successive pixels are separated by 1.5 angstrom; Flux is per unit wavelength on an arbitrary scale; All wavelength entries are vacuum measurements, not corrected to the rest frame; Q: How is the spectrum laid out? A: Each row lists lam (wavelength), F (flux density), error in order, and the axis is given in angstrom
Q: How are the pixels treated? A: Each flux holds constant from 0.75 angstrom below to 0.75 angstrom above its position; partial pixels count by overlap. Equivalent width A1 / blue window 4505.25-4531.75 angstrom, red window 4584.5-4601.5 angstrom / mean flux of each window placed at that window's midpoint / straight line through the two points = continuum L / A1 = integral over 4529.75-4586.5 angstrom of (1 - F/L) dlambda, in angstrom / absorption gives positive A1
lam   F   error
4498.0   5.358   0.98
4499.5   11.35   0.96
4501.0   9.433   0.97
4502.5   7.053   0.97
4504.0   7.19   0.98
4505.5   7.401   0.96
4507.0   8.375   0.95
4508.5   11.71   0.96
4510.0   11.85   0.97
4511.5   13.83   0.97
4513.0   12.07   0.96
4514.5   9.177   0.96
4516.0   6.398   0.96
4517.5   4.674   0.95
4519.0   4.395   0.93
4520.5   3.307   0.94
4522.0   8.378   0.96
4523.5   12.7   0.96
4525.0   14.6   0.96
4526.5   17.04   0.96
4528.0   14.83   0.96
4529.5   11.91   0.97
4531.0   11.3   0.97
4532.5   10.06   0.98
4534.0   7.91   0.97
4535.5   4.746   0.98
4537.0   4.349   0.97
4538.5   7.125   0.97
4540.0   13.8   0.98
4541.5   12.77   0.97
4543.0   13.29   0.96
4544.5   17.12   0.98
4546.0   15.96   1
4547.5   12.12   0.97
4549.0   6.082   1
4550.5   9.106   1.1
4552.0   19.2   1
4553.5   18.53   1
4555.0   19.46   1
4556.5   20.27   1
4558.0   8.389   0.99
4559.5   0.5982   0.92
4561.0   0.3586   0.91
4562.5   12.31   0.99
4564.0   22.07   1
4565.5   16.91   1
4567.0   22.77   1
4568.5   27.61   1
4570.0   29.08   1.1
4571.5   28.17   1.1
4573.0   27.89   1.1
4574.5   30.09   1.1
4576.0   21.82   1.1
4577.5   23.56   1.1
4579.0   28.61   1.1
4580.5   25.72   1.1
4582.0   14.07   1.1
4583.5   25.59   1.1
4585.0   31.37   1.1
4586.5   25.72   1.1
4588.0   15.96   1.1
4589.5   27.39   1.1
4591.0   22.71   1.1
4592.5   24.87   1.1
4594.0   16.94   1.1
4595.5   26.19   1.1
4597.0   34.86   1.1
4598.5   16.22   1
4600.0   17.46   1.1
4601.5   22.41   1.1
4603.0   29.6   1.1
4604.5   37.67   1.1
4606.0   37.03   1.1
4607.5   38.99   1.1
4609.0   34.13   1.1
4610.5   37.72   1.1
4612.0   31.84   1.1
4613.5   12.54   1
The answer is 3.3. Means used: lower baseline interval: 10.3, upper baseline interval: 23.4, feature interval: 16.8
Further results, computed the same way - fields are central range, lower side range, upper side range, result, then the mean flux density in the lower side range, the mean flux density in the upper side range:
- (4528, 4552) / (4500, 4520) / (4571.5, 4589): 7.13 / 8.7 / 24.8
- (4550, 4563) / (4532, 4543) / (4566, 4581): 3.97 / 8.96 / 26.4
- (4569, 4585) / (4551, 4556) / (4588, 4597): -2.95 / 18.6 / 23.9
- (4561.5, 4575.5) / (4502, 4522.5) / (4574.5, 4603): -2.70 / 8.29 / 23.8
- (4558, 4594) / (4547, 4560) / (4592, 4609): -2.41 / 12.9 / 27.8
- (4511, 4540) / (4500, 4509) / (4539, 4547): 5.10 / 8.52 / 14.3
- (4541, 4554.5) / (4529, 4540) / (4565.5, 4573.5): 0.97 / 8.5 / 26.1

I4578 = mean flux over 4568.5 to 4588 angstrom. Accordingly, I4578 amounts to 25.7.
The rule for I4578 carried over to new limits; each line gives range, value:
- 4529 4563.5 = 11.2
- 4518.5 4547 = 10.9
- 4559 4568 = 13.3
